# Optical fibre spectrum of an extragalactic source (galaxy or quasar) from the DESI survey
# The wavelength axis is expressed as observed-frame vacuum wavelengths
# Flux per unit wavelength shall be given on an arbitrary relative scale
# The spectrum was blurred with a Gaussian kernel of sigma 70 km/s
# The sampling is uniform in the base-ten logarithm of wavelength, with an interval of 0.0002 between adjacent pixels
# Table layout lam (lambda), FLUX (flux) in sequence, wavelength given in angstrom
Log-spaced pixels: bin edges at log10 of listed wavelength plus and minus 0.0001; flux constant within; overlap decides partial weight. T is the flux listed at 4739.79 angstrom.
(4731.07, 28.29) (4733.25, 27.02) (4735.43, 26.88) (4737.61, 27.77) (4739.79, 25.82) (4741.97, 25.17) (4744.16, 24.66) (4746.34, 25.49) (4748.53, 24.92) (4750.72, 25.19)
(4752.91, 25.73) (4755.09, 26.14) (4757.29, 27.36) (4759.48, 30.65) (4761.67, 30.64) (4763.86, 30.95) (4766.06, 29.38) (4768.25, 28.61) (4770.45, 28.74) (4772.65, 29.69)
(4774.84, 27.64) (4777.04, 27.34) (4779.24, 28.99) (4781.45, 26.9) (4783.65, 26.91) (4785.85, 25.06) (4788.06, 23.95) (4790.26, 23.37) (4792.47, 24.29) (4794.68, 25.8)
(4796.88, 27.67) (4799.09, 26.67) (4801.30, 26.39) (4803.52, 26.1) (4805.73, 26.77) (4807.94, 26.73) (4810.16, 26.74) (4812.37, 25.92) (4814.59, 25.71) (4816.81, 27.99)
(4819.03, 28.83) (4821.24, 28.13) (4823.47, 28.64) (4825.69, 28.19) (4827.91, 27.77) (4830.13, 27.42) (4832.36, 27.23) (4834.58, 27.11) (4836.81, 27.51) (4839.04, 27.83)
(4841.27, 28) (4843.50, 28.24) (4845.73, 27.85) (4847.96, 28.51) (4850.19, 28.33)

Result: 25.82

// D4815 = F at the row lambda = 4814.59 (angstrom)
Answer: 25.71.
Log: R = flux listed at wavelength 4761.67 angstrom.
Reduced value 30.64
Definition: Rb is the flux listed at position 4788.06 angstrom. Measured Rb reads 23.95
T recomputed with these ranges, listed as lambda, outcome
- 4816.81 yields 27.99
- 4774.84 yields 27.64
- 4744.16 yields 24.66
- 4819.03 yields 28.83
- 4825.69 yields 28.19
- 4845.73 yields 27.85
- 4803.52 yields 26.1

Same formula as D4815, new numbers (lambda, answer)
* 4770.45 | 28.74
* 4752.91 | 25.73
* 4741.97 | 25.17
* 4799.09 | 26.67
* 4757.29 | 27.36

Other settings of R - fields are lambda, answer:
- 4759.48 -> 30.65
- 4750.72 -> 25.19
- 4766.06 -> 29.38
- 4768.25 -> 28.61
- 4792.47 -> 24.29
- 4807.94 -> 26.73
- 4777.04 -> 27.34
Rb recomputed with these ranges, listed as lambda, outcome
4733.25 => 27.02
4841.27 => 28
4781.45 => 26.9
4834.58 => 27.11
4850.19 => 28.33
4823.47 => 28.64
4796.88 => 27.67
